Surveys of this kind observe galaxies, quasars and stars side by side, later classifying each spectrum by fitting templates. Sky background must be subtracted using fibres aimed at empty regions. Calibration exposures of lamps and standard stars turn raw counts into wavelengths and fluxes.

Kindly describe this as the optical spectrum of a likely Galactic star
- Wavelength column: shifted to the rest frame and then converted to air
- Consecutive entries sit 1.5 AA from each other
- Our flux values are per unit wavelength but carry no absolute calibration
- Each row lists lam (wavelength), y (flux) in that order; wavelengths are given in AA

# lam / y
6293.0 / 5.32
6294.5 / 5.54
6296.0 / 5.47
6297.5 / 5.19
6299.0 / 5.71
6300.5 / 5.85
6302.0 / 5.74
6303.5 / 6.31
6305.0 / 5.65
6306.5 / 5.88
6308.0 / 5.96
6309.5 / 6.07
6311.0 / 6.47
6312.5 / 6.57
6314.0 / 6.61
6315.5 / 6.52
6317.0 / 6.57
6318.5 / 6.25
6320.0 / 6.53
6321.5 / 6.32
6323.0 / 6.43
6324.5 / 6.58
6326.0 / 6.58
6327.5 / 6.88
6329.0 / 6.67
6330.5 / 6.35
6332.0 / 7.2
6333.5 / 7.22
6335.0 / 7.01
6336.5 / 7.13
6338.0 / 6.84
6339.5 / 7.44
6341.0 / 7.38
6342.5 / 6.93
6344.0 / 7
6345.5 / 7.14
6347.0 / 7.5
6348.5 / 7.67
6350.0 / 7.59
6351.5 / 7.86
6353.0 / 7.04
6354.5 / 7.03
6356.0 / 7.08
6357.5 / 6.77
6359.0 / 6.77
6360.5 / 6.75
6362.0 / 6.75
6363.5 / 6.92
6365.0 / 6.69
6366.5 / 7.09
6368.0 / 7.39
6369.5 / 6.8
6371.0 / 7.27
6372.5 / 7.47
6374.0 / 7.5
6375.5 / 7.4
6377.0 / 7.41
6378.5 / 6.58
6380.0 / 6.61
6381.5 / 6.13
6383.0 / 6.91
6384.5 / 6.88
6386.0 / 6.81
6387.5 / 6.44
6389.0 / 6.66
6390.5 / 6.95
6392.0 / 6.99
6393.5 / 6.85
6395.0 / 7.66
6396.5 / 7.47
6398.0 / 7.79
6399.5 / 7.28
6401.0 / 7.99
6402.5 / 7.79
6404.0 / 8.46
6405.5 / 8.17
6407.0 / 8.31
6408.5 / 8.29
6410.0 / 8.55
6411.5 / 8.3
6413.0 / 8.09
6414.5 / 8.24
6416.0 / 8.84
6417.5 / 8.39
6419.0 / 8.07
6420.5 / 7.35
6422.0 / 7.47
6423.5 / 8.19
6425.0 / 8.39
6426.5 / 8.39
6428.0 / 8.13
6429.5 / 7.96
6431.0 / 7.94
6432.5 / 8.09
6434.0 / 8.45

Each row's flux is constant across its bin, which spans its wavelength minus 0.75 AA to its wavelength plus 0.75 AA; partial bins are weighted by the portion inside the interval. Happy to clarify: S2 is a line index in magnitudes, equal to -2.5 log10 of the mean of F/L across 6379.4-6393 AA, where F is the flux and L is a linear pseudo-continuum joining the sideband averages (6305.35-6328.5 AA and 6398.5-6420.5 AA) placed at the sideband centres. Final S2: 0.152 mag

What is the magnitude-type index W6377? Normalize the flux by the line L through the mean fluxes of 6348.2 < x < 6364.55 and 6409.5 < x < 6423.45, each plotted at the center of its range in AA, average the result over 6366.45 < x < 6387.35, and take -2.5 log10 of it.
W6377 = 0.067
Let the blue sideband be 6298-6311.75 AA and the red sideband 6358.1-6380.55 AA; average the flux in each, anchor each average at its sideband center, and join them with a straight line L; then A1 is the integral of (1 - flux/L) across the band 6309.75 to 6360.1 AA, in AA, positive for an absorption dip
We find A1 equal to -3.5 AA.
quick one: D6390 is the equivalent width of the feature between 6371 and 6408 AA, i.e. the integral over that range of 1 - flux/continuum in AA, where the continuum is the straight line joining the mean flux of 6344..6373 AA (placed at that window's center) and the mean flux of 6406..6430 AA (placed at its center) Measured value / 1.96 AA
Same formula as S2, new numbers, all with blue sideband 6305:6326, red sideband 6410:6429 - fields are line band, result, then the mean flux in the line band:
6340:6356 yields -0.06 mag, 7.3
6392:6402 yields 0.04 mag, 7.47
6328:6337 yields -0.04 mag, 6.92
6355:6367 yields 0.05 mag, 6.85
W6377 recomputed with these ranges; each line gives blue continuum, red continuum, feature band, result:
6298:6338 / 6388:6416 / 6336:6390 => 0.015 mag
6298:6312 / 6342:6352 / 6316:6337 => 0.000 mag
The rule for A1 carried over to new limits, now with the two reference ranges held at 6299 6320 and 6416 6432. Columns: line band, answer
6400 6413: -0.7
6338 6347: -0.6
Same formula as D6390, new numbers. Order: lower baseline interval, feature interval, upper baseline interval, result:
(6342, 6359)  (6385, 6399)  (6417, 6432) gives 1.1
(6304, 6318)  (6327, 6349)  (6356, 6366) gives -1.8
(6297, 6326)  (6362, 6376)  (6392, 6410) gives 0.2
